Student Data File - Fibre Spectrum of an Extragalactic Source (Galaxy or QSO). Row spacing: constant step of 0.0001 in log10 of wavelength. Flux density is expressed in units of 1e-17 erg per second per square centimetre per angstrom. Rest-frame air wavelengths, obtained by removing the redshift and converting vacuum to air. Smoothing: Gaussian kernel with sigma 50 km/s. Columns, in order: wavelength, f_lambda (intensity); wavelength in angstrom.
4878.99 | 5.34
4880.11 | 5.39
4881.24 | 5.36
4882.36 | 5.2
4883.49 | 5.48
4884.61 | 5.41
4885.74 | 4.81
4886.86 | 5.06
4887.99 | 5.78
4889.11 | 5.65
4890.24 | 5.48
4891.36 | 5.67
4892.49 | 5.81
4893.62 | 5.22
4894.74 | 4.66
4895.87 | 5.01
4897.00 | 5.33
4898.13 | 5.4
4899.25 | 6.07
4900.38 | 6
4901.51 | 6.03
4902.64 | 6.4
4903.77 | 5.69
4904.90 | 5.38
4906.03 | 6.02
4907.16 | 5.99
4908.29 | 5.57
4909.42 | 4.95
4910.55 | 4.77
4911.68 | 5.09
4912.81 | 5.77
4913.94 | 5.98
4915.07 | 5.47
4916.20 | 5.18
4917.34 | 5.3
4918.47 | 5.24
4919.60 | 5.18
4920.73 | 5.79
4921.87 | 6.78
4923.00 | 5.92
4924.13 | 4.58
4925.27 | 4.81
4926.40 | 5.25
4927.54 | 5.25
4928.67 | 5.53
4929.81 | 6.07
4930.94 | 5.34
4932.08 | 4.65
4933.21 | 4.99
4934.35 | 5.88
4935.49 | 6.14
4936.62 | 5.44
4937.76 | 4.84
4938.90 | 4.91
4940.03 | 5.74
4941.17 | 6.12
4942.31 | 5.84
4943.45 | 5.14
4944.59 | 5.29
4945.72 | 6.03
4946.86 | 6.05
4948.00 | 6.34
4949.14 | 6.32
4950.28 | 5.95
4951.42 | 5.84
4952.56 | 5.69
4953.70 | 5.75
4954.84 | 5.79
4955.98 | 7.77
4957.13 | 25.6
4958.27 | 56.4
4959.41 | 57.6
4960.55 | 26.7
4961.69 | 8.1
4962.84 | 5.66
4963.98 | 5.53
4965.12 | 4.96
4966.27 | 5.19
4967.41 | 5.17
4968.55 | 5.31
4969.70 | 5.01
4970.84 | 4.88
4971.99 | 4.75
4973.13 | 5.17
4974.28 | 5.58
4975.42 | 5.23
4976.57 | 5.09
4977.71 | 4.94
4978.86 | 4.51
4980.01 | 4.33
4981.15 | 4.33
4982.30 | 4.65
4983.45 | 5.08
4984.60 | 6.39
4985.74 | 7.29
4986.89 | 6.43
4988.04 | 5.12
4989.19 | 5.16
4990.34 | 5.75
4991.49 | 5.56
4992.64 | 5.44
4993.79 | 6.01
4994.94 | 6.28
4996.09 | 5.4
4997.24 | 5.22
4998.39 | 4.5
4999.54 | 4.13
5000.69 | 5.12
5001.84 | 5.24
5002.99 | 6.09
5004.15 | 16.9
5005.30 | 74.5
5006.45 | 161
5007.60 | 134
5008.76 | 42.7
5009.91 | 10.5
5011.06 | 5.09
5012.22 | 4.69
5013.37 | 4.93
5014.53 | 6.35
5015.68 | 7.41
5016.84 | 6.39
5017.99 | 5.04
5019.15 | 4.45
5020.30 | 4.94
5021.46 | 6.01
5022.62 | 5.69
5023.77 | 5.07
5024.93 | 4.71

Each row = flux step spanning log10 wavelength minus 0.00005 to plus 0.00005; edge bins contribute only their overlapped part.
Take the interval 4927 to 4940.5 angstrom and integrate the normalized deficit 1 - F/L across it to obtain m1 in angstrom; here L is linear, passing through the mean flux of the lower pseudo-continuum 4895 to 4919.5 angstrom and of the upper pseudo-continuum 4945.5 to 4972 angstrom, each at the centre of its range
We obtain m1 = 5.2 angstrom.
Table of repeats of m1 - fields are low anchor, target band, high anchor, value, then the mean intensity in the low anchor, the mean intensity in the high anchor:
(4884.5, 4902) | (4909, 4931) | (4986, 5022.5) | 8.0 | 5.46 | 18.3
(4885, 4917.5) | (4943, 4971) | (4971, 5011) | 2.4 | 5.5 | 17.1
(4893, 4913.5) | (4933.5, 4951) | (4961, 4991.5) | -0.8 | 5.52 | 5.46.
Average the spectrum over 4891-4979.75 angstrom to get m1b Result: 7.39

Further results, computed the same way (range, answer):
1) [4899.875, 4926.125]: 5.56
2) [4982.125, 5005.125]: 7.31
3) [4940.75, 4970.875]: 11.3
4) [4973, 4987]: 5.28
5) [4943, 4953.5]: 5.86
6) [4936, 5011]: 14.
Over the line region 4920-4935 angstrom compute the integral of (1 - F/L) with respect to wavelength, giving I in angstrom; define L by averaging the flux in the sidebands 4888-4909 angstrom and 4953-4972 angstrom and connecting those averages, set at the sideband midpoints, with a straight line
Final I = 6.4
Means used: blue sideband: 5.63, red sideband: 14.3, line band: 5.45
